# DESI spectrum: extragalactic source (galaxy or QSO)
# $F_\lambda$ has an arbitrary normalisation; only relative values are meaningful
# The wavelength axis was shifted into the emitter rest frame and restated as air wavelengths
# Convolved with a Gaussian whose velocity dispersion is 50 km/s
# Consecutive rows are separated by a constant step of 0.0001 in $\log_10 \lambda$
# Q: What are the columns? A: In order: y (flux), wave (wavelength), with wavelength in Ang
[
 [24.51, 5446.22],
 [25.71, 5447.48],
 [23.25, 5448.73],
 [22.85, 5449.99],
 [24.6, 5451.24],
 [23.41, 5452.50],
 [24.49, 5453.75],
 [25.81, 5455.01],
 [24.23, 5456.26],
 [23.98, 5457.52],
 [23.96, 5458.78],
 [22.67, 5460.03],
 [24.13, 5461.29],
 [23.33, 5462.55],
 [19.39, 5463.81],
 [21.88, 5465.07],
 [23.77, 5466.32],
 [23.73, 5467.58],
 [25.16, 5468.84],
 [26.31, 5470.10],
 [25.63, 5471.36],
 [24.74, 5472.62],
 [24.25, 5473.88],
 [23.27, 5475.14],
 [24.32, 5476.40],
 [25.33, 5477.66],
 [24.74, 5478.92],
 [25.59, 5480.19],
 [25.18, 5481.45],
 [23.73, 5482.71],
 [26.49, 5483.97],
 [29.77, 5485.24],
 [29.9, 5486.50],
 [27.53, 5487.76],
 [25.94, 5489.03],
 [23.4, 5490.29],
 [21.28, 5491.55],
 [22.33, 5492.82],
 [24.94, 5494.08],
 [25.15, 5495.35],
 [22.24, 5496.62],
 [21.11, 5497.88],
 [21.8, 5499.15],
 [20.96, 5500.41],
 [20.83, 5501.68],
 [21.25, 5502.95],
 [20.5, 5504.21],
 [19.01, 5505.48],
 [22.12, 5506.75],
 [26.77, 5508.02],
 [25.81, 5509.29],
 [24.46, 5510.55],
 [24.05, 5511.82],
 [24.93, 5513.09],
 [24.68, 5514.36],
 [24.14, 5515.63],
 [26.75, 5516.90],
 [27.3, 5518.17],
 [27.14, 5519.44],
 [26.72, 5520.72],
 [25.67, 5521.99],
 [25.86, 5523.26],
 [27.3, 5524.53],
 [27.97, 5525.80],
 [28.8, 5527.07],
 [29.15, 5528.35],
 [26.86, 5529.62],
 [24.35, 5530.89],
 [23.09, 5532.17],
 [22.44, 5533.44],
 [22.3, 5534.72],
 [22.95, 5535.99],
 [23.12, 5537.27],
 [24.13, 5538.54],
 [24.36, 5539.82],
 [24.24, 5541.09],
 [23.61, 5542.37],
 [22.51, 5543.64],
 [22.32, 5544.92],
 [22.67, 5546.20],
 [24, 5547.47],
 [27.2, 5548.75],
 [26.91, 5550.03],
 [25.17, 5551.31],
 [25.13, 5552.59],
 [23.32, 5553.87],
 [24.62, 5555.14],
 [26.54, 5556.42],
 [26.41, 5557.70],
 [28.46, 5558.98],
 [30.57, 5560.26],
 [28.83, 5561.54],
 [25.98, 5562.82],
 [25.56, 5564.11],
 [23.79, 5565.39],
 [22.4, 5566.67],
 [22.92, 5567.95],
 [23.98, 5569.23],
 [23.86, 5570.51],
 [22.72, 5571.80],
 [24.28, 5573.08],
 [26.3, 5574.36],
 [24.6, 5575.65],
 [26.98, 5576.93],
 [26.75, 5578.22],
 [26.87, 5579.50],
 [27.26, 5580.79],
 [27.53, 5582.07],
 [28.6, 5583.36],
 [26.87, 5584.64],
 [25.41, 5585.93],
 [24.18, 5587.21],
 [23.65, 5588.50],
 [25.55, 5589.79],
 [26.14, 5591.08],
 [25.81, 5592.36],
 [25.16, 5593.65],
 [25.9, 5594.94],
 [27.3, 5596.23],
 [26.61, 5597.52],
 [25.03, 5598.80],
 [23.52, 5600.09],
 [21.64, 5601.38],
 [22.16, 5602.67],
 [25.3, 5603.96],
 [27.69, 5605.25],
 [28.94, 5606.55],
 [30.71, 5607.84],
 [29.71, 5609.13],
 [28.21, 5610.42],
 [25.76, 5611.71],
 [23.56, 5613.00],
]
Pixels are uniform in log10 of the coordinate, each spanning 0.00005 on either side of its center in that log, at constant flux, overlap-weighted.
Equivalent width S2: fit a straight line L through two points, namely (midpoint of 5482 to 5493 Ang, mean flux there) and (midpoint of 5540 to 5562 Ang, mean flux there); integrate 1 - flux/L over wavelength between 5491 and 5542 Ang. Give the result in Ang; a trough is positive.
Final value 2.7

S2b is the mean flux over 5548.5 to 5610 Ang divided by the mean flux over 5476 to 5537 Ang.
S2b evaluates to 1.05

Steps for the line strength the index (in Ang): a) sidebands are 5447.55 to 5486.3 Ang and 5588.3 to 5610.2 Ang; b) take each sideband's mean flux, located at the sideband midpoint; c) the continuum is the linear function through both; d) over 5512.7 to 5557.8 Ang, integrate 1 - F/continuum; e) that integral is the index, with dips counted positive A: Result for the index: 0.23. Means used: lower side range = 24.4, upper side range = 26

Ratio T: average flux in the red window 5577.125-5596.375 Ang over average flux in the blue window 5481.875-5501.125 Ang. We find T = 1.1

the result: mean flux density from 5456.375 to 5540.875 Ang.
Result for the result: 24.4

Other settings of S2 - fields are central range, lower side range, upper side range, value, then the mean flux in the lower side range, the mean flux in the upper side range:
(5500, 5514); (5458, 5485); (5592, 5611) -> 1.1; 24.2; 26.2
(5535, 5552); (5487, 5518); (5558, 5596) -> 0.5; 23.5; 25.8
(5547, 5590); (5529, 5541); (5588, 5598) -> -1.3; 23.8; 25.8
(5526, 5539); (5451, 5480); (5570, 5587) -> 0.2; 24.1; 26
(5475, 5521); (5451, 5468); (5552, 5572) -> -0.3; 23.5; 25.4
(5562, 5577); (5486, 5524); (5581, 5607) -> 0.5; 24.1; 25.7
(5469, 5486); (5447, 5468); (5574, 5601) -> -1.0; 23.6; 26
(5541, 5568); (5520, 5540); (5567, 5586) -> 0.3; 25.3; 25.6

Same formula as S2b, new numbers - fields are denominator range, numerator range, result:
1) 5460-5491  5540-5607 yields 1.02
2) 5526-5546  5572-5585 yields 1.09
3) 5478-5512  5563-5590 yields 1.05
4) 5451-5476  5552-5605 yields 1.07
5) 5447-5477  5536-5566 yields 1.05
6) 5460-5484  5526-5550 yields 1.01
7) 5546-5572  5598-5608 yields 1.00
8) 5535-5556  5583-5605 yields 1.05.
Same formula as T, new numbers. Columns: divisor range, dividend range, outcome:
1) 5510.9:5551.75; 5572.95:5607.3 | 1.03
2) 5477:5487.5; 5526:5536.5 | 0.95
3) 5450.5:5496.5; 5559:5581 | 1.04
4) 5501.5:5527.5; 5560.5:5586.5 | 1.03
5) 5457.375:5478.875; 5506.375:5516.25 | 1.03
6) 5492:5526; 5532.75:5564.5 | 1.04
